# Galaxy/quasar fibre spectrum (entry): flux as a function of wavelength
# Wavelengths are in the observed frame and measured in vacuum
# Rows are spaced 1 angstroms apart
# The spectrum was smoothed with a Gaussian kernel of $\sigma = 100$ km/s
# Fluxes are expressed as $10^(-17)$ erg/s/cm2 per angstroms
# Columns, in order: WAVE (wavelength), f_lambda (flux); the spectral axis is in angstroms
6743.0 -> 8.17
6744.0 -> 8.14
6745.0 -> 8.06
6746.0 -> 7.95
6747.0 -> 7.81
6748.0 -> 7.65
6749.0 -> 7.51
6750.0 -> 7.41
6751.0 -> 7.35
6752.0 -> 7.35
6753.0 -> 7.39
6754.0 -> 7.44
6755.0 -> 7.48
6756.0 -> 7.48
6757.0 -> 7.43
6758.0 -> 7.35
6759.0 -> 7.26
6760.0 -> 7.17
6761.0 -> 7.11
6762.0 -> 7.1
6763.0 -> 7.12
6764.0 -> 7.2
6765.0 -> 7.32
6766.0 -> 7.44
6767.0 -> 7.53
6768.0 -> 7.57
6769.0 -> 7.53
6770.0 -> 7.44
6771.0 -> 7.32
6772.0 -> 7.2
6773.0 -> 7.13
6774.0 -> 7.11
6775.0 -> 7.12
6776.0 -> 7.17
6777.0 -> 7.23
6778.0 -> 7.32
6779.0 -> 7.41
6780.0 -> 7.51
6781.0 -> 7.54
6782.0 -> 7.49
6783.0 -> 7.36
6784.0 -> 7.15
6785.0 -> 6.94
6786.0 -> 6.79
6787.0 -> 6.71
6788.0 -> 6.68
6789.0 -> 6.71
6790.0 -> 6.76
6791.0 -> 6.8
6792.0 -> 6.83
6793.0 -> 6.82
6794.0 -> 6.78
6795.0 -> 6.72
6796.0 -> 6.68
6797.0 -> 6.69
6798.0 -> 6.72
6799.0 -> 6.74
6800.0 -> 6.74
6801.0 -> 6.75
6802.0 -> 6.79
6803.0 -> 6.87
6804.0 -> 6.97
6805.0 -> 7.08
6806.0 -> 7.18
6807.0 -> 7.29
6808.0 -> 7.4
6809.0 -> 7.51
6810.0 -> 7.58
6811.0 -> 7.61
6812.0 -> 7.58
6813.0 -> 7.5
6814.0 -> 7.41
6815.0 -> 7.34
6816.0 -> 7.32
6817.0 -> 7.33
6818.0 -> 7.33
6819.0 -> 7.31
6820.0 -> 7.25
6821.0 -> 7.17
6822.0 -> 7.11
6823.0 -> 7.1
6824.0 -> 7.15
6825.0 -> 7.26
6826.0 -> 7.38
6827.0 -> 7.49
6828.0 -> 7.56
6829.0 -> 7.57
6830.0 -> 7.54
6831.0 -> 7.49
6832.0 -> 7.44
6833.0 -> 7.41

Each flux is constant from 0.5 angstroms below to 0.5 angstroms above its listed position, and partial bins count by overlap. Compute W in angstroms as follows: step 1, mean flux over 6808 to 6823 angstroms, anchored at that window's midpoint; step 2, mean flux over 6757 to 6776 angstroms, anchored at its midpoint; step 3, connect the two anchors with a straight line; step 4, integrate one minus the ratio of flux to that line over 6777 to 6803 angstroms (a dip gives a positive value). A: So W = 1.4 angstroms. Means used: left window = 7.28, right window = 7.37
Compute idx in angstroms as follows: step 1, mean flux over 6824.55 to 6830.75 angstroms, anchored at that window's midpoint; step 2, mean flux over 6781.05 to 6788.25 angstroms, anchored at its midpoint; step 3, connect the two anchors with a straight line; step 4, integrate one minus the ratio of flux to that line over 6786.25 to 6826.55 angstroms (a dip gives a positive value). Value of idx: 1.1 angstroms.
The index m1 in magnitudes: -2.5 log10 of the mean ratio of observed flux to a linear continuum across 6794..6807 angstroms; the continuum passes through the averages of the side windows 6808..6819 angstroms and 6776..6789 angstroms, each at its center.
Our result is 0.07 mag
